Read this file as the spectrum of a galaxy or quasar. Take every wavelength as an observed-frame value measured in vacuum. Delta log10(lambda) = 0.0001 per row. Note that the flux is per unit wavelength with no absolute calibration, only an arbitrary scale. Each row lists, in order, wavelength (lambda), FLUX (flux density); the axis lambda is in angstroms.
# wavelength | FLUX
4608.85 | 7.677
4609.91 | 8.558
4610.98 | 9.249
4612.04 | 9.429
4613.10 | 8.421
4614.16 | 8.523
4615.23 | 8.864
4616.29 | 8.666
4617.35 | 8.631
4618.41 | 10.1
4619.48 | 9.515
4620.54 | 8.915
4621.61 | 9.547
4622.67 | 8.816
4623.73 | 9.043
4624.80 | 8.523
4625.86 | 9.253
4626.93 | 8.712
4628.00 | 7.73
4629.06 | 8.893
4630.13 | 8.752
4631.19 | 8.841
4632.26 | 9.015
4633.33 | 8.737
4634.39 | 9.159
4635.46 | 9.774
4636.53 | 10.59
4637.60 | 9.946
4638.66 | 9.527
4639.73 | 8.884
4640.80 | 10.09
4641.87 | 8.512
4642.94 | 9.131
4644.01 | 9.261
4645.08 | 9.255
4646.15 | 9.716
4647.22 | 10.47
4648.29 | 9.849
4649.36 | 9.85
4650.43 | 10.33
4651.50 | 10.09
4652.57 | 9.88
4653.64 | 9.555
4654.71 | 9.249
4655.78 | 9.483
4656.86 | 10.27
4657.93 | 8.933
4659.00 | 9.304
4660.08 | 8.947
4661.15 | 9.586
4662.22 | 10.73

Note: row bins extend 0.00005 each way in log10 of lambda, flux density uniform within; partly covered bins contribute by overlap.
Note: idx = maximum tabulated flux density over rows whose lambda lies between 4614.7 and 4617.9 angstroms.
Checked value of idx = 8.864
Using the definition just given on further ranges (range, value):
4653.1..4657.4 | 10.27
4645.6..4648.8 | 10.47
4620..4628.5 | 9.547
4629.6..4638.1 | 10.59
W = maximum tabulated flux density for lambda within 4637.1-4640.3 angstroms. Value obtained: 9.946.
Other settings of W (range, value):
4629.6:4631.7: 8.841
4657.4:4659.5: 9.304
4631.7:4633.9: 9.015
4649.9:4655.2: 10.33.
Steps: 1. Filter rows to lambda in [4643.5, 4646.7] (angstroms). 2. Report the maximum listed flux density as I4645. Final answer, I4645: 9.716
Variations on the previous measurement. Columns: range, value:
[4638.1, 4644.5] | 10.09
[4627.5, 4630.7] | 8.893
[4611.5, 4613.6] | 9.429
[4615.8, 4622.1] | 10.1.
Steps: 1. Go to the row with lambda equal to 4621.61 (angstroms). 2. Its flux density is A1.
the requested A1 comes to 9.547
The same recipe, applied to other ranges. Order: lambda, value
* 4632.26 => 9.015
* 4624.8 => 8.523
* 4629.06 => 8.893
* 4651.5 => 10.09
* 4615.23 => 8.864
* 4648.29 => 9.849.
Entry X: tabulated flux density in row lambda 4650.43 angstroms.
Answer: 10.33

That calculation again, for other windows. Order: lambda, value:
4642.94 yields 9.131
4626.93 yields 8.712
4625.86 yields 9.253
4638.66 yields 9.527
